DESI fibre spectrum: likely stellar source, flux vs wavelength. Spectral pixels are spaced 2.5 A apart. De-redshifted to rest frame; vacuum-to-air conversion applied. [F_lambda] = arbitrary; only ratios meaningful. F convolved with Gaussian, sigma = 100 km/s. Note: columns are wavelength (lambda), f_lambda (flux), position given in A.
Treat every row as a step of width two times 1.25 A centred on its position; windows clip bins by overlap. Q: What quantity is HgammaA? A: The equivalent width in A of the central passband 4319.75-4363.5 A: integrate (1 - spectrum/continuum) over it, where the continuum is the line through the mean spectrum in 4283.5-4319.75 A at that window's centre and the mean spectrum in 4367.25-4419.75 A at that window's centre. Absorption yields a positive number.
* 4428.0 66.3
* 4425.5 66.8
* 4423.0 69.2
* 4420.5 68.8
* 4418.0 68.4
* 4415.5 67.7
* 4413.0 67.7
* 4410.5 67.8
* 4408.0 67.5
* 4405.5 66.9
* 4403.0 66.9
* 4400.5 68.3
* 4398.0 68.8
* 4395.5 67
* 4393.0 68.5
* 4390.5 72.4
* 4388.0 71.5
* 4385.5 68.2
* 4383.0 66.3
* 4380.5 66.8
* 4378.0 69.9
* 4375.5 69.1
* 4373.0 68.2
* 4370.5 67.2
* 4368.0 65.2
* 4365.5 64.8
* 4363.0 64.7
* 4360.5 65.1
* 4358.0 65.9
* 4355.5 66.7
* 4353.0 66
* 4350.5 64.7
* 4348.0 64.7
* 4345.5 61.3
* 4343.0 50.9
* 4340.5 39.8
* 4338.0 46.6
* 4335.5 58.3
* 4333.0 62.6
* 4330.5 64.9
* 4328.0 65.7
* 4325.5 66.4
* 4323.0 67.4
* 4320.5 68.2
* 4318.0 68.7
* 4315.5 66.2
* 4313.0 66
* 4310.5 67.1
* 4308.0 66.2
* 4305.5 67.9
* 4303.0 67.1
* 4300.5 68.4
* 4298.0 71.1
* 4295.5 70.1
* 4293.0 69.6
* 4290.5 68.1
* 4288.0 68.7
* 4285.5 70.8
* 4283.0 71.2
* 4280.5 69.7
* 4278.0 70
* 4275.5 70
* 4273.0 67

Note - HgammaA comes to 4.31 A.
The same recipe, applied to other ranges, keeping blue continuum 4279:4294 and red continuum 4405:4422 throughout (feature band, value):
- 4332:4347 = 3.4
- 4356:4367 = 0.5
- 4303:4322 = 0.6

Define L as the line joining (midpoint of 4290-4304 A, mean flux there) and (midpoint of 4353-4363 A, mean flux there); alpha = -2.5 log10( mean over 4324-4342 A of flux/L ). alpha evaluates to 0.164 mag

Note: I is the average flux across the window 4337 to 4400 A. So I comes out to 64.5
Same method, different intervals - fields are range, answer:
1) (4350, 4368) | 65.4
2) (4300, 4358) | 63.1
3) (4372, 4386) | 68.1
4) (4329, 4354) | 58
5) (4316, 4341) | 61.7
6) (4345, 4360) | 65.1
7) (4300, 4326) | 67.2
